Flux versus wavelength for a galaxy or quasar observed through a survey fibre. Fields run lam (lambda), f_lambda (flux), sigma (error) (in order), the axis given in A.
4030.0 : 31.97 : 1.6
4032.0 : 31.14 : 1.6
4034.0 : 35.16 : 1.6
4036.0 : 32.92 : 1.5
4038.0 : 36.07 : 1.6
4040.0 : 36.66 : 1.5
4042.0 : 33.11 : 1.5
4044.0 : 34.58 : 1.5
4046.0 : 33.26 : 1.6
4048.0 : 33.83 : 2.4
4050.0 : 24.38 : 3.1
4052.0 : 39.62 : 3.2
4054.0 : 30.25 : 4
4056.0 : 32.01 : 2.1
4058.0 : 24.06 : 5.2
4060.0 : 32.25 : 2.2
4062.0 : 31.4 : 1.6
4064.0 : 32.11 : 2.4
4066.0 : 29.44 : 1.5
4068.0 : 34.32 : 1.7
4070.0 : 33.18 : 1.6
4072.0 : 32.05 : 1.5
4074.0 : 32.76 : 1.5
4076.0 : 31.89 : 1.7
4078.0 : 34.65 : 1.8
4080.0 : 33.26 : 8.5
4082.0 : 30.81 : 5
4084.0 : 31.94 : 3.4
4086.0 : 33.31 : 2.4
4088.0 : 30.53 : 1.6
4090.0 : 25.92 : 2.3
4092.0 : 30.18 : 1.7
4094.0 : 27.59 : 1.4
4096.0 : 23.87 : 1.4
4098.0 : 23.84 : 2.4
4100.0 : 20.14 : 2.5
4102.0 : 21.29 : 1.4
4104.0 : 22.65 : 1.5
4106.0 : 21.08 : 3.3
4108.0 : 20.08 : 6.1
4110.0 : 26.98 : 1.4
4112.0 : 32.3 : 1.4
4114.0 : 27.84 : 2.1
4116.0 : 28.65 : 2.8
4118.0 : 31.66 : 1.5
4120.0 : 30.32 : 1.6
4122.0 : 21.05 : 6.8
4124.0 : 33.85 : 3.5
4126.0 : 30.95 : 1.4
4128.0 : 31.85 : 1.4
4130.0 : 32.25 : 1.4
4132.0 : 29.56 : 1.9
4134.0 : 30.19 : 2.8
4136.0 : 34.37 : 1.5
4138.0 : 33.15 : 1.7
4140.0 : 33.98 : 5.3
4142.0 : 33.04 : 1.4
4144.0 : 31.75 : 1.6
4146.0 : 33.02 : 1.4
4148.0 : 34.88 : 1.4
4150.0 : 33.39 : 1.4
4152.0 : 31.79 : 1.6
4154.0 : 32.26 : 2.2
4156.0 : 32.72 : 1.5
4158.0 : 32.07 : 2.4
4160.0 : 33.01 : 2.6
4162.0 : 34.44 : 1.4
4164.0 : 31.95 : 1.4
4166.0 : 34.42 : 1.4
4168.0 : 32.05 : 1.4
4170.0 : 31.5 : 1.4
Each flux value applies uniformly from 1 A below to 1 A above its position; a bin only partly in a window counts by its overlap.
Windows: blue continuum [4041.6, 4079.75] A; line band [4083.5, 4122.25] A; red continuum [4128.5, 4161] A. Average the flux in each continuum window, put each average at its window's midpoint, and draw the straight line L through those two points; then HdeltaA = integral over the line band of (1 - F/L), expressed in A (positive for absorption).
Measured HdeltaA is 6.9 A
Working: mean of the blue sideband 32.1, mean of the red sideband 32.6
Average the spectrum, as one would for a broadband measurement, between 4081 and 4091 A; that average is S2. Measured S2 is 30.5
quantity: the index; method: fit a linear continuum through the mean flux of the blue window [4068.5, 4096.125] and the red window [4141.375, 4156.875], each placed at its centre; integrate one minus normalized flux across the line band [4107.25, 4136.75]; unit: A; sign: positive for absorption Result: 2.4 A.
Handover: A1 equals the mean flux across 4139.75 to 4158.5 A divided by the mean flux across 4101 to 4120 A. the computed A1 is 1.26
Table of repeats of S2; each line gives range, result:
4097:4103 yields 21.8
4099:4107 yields 21.3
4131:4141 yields 32.2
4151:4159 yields 32.2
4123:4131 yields 32.2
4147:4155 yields 33.1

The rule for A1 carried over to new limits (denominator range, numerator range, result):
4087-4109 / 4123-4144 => 1.33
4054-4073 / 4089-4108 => 0.77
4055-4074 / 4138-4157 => 1.05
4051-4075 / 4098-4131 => 0.84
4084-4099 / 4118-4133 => 1.07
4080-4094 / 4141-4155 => 1.08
